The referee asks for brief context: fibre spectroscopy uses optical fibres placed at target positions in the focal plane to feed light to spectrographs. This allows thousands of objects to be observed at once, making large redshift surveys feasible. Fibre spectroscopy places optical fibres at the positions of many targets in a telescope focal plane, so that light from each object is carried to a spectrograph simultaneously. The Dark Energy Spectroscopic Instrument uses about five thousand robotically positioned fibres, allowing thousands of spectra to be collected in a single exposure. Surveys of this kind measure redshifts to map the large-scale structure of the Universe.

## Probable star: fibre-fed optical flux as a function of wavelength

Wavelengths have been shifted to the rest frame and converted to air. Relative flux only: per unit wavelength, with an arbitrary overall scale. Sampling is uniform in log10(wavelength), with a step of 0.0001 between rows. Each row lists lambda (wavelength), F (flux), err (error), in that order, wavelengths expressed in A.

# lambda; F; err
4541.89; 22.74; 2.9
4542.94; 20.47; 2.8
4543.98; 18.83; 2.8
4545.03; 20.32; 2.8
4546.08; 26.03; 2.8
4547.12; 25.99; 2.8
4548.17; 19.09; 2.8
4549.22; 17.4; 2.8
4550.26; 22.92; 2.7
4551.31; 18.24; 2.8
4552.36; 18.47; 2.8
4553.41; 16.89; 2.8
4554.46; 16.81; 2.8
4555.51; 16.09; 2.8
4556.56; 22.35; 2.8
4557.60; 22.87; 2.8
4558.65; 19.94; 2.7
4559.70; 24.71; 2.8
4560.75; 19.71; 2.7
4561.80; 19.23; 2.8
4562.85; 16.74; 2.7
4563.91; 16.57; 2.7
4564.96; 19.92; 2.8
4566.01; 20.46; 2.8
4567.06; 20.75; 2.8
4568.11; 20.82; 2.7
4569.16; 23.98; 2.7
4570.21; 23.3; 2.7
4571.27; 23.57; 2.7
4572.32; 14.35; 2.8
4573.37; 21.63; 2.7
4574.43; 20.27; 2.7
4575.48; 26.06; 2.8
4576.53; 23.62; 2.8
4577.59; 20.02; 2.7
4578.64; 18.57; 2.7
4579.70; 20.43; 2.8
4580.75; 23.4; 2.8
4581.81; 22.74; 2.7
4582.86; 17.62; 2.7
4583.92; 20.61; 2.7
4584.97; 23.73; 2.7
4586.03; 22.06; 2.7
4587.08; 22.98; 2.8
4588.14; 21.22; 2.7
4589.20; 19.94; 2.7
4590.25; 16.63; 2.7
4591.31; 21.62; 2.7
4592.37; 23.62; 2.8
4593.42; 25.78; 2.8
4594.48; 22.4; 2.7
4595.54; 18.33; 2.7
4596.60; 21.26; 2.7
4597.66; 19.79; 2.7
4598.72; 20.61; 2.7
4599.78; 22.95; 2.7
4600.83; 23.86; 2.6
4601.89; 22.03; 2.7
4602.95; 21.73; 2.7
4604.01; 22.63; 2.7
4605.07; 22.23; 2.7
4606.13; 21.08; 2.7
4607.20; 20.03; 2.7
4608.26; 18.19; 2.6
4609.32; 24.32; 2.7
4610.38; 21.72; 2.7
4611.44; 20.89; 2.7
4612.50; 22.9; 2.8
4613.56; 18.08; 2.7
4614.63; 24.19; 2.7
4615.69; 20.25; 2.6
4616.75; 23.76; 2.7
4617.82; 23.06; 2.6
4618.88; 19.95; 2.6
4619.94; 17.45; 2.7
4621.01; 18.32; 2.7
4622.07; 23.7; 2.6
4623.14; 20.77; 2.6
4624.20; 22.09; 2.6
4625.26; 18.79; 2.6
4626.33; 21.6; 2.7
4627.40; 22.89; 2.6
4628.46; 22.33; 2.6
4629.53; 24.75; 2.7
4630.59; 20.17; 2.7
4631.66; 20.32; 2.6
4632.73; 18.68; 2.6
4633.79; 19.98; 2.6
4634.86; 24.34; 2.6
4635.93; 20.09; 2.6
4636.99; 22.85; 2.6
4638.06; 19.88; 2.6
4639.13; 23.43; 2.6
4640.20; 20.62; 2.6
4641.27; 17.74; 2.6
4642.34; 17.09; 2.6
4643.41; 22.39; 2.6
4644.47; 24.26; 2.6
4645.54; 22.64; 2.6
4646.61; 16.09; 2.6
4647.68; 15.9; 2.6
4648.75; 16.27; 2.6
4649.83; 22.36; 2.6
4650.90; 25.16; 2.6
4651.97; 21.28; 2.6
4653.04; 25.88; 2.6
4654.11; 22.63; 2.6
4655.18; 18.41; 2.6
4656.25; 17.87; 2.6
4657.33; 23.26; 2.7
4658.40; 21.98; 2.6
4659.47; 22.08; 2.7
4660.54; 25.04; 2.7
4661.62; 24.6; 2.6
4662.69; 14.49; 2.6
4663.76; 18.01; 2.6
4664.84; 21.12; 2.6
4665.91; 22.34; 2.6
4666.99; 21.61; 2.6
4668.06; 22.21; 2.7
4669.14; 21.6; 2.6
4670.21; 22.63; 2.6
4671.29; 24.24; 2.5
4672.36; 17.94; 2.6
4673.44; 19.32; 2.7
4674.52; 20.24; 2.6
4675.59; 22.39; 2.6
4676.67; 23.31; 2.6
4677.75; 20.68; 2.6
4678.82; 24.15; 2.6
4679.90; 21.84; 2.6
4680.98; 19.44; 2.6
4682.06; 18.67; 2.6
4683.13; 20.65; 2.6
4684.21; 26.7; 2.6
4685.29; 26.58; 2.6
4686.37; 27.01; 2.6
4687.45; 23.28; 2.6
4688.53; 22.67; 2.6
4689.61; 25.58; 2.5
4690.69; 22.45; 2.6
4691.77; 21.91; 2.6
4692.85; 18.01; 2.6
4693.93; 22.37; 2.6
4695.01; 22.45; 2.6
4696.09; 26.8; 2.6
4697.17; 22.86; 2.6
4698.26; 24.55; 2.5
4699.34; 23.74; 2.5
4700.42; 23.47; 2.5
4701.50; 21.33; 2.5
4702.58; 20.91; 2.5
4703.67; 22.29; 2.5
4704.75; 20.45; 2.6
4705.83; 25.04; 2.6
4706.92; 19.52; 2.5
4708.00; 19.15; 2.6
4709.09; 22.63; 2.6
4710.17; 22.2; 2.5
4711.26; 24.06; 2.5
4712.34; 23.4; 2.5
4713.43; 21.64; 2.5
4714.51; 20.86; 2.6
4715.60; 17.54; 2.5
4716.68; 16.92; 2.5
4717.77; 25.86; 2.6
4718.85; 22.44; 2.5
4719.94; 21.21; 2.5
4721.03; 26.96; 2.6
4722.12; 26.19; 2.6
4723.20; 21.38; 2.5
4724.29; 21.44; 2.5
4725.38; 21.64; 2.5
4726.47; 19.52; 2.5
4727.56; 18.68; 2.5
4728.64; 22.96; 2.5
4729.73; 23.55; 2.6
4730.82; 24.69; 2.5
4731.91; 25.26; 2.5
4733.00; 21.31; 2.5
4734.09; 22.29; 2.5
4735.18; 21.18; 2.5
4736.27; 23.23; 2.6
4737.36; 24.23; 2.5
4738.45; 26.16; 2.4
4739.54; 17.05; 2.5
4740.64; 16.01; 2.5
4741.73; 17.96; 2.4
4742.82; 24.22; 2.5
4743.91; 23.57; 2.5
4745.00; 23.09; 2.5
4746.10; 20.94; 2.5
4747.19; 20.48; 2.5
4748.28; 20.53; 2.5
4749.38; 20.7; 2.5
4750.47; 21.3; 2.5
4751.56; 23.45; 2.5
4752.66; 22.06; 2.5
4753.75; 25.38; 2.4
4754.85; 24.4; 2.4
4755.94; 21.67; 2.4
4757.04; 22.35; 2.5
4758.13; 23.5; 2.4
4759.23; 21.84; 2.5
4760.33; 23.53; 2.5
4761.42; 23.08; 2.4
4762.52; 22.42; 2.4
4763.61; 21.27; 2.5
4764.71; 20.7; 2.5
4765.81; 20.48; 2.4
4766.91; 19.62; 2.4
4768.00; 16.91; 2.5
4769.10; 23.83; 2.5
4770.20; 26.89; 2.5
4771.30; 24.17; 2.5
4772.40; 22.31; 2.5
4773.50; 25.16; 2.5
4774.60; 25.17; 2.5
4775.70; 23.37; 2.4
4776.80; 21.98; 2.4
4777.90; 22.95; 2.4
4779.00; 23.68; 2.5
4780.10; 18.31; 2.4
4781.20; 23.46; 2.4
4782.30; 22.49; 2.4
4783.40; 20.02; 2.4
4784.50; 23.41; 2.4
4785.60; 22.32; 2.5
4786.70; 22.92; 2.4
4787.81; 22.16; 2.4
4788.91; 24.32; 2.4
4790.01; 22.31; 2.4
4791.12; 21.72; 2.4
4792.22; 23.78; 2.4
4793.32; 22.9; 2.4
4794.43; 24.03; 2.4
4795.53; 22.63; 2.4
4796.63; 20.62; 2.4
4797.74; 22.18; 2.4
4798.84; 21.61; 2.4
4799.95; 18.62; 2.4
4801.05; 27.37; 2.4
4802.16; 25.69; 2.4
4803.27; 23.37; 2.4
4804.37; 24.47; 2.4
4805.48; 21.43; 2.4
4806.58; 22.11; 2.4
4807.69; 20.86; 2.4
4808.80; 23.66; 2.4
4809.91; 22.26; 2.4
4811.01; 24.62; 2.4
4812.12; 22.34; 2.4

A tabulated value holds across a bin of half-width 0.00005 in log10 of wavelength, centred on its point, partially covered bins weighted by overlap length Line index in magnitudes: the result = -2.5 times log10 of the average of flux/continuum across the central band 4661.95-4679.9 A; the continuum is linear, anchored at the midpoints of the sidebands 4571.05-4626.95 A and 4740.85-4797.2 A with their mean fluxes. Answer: 0.03 mag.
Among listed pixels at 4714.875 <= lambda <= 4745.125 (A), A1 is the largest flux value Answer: 26.96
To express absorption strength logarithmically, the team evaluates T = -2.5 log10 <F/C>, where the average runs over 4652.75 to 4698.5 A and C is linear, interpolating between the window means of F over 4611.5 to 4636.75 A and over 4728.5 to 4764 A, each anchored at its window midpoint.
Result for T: -0.02 mag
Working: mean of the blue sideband 21.3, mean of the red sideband 22.3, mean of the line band 22.1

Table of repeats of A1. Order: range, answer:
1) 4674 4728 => 27.01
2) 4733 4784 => 26.89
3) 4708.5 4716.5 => 24.06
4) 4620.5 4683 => 25.88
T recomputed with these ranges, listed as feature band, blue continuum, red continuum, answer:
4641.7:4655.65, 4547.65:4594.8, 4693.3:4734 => 0.04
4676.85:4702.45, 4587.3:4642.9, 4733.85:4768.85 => -0.07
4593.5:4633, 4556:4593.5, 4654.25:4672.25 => -0.01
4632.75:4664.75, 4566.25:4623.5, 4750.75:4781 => 0.05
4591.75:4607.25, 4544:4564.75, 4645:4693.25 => -0.07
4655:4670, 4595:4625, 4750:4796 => 0.03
